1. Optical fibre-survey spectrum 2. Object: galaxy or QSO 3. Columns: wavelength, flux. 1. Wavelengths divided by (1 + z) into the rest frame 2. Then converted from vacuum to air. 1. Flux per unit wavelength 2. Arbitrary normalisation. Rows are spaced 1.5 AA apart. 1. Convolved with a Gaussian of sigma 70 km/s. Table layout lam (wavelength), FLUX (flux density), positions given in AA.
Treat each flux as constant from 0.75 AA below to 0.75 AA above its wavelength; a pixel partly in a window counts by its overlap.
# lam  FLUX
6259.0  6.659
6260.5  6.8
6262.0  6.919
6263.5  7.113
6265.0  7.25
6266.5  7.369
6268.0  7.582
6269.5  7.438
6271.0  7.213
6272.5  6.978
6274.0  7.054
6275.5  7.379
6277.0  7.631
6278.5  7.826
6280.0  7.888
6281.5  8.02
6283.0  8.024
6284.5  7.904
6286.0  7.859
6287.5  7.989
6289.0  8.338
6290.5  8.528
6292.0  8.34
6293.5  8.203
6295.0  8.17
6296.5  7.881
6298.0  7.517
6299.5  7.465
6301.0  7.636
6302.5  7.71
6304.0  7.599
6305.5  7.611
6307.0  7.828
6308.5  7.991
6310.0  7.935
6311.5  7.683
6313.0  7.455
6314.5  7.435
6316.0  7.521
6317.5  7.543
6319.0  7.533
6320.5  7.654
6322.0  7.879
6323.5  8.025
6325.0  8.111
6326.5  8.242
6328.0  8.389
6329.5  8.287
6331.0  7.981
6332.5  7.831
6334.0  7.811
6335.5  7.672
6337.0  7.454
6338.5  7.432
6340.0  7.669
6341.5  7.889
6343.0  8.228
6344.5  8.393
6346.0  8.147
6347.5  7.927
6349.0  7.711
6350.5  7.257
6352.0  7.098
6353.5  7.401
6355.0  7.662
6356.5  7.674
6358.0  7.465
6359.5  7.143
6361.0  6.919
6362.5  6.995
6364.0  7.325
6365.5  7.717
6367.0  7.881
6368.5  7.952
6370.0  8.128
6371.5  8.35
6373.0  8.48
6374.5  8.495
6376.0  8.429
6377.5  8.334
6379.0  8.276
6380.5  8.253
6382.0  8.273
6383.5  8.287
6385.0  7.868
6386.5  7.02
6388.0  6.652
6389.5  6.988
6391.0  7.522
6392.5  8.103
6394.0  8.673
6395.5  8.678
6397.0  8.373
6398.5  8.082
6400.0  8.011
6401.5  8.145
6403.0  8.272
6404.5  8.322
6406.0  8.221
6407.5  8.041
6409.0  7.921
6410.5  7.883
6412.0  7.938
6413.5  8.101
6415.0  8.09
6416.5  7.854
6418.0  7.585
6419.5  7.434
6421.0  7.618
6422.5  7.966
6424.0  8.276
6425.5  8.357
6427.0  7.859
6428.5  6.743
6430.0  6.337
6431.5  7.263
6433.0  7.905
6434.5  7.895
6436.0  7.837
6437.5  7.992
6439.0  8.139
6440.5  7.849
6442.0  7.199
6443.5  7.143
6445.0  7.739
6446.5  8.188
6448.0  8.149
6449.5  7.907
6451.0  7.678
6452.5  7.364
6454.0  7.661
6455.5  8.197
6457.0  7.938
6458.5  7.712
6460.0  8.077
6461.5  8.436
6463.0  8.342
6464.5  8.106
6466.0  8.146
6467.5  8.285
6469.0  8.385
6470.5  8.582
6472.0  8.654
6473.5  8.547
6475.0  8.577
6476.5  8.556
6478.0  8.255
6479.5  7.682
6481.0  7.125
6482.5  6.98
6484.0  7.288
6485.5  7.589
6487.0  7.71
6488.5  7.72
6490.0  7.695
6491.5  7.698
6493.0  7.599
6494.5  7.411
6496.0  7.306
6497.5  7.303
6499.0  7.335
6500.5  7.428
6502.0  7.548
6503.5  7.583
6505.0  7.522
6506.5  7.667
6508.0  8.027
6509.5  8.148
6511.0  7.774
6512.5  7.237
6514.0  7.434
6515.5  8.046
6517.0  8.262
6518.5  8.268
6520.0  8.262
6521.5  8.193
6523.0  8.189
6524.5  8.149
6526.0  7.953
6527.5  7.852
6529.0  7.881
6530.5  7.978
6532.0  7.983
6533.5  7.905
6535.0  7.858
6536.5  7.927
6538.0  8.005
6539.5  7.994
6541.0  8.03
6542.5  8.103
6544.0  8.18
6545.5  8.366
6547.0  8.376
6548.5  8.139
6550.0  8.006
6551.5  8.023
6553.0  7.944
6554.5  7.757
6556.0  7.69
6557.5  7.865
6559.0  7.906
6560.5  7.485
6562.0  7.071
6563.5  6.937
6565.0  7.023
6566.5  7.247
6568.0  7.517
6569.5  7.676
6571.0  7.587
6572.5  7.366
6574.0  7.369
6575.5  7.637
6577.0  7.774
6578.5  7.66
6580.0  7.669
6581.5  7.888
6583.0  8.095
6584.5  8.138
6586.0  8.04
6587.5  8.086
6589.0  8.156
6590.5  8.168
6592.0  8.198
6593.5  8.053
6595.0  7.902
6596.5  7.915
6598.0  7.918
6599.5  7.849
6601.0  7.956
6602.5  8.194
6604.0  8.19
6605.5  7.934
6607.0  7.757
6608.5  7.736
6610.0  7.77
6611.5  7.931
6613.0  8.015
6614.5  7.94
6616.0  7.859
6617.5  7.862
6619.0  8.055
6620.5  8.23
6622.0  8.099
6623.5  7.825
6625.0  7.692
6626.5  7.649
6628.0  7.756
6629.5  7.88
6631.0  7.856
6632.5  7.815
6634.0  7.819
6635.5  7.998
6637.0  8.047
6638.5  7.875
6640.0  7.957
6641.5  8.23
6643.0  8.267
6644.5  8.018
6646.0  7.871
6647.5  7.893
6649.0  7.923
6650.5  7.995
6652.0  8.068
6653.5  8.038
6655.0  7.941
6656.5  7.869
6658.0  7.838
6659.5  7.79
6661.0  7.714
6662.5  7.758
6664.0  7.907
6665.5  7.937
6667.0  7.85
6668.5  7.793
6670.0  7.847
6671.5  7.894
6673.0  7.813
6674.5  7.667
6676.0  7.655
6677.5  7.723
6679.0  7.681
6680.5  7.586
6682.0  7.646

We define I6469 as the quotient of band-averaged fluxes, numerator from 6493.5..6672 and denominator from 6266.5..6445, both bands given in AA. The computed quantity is 1.0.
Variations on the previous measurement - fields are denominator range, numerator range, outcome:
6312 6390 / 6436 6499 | 1.01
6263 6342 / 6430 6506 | 1.01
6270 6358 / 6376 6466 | 1.01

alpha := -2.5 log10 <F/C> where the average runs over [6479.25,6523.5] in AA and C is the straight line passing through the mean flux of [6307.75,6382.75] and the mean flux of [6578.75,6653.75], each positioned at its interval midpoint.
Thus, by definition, 0.03 mag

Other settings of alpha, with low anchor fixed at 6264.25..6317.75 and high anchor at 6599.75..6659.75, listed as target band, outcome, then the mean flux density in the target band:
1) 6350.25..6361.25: 0.06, 7.35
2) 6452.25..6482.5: -0.04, 8.12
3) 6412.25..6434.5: 0.02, 7.68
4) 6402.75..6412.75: -0.04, 8.08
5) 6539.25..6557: -0.02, 8.05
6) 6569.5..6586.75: 0.02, 7.74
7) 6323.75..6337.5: -0.03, 7.99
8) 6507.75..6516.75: 0.01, 7.79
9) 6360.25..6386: -0.03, 7.99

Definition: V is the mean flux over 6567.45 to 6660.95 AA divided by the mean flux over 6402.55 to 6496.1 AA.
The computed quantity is 1.01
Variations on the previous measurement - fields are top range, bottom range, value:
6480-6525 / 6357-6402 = 0.97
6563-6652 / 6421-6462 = 1.01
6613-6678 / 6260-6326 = 1.03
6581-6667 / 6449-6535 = 1.01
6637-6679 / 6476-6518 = 1.03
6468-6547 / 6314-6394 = 1.01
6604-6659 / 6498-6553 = 1.00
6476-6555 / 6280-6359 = 1.00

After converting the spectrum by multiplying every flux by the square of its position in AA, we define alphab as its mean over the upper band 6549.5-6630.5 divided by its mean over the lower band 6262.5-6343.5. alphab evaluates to 1.10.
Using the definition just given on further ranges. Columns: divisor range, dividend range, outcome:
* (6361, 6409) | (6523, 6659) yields 1.05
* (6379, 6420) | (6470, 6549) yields 1.02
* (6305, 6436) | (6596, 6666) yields 1.10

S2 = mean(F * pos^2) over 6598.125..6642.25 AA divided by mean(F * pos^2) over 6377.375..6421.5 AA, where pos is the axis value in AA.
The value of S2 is 1.1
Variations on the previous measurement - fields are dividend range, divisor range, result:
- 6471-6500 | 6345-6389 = 1.03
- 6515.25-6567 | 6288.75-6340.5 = 1.08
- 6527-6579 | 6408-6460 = 1.04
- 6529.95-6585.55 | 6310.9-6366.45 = 1.08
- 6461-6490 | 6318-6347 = 1.06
